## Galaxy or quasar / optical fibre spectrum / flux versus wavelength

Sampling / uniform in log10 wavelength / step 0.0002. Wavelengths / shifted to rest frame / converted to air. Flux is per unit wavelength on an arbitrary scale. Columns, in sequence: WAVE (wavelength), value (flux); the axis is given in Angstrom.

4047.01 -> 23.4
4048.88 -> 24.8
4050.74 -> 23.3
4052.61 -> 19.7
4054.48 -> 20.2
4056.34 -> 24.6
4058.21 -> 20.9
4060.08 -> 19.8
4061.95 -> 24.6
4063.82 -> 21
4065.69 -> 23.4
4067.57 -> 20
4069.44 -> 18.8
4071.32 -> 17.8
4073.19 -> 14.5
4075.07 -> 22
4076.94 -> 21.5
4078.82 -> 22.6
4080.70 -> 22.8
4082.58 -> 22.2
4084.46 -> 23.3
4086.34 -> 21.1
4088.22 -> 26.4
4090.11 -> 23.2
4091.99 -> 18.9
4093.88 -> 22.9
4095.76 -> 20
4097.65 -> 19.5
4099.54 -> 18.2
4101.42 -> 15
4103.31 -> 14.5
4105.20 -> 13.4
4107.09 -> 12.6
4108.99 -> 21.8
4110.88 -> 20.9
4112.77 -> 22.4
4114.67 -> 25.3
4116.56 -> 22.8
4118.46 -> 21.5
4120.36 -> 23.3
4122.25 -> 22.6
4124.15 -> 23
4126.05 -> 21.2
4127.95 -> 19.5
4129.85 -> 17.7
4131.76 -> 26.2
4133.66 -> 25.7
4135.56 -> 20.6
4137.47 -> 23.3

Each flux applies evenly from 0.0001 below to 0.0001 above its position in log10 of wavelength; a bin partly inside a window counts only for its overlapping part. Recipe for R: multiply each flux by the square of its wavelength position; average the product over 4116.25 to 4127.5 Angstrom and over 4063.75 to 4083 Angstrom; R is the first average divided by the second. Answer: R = 1.11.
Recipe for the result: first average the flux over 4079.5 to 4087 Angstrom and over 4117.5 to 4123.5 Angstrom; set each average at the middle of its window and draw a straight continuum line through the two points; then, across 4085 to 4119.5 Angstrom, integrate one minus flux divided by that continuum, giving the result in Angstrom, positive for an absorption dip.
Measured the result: 3.66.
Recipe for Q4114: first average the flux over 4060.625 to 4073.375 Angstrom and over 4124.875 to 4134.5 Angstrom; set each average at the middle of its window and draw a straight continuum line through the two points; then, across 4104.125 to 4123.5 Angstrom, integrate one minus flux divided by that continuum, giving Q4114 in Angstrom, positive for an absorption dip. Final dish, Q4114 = 0.86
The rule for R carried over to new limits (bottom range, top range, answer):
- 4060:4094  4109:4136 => 1.07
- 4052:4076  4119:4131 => 1.07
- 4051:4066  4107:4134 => 1.04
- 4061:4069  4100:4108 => 0.65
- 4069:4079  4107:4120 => 1.14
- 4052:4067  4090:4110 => 0.84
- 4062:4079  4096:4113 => 0.88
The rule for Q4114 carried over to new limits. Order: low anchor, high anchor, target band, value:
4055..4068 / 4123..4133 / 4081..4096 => -0.33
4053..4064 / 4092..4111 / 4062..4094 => -2.33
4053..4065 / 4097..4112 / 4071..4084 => -0.60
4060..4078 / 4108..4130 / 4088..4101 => 0.25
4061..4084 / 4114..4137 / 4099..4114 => 3.05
